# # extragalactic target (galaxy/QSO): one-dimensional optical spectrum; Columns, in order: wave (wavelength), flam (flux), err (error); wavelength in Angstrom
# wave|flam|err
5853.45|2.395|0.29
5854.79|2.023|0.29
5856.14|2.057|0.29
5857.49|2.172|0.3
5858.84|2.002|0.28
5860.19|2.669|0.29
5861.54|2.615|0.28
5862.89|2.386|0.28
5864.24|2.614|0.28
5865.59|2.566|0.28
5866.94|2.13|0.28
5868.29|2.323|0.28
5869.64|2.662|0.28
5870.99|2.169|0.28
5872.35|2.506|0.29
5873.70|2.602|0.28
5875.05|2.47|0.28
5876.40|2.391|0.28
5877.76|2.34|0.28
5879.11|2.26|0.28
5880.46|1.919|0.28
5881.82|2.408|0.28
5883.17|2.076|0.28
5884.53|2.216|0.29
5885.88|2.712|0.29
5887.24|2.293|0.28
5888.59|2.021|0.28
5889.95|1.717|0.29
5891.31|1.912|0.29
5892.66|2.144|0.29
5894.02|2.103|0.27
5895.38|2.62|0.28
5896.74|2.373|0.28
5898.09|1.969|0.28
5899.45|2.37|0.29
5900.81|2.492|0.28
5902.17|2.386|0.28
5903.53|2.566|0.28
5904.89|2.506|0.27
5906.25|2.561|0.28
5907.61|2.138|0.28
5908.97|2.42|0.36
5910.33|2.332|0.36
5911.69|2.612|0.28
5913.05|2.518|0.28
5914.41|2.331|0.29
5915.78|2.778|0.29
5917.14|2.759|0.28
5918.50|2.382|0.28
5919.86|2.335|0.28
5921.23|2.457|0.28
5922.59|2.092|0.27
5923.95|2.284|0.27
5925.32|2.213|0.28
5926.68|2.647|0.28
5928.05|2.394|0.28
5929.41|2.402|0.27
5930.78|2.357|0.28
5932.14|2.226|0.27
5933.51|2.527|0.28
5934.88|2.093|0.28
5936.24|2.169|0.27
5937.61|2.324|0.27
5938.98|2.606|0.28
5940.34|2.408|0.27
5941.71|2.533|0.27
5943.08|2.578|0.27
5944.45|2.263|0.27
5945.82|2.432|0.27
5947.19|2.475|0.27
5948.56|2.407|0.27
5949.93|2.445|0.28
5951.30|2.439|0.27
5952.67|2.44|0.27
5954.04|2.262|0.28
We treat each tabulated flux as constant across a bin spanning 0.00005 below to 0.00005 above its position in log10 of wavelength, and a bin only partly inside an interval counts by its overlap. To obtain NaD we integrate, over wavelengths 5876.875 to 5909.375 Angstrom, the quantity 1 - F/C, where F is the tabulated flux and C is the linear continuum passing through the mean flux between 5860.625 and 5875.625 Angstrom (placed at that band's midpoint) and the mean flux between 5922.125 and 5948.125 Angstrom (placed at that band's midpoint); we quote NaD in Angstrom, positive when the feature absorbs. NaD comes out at 2.1 Angstrom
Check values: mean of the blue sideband 2.46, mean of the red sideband 2.37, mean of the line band 2.27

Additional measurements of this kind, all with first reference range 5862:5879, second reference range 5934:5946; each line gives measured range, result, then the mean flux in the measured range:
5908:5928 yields -0.3 Angstrom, 2.43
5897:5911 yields 0.2 Angstrom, 2.37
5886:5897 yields 1.1 Angstrom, 2.17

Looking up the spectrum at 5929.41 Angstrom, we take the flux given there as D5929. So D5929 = 2.402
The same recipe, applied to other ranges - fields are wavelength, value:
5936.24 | 2.169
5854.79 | 2.023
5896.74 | 2.373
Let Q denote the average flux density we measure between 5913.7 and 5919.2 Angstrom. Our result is 2.56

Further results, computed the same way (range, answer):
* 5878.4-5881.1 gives 2.1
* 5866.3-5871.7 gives 2.32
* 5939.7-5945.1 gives 2.44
